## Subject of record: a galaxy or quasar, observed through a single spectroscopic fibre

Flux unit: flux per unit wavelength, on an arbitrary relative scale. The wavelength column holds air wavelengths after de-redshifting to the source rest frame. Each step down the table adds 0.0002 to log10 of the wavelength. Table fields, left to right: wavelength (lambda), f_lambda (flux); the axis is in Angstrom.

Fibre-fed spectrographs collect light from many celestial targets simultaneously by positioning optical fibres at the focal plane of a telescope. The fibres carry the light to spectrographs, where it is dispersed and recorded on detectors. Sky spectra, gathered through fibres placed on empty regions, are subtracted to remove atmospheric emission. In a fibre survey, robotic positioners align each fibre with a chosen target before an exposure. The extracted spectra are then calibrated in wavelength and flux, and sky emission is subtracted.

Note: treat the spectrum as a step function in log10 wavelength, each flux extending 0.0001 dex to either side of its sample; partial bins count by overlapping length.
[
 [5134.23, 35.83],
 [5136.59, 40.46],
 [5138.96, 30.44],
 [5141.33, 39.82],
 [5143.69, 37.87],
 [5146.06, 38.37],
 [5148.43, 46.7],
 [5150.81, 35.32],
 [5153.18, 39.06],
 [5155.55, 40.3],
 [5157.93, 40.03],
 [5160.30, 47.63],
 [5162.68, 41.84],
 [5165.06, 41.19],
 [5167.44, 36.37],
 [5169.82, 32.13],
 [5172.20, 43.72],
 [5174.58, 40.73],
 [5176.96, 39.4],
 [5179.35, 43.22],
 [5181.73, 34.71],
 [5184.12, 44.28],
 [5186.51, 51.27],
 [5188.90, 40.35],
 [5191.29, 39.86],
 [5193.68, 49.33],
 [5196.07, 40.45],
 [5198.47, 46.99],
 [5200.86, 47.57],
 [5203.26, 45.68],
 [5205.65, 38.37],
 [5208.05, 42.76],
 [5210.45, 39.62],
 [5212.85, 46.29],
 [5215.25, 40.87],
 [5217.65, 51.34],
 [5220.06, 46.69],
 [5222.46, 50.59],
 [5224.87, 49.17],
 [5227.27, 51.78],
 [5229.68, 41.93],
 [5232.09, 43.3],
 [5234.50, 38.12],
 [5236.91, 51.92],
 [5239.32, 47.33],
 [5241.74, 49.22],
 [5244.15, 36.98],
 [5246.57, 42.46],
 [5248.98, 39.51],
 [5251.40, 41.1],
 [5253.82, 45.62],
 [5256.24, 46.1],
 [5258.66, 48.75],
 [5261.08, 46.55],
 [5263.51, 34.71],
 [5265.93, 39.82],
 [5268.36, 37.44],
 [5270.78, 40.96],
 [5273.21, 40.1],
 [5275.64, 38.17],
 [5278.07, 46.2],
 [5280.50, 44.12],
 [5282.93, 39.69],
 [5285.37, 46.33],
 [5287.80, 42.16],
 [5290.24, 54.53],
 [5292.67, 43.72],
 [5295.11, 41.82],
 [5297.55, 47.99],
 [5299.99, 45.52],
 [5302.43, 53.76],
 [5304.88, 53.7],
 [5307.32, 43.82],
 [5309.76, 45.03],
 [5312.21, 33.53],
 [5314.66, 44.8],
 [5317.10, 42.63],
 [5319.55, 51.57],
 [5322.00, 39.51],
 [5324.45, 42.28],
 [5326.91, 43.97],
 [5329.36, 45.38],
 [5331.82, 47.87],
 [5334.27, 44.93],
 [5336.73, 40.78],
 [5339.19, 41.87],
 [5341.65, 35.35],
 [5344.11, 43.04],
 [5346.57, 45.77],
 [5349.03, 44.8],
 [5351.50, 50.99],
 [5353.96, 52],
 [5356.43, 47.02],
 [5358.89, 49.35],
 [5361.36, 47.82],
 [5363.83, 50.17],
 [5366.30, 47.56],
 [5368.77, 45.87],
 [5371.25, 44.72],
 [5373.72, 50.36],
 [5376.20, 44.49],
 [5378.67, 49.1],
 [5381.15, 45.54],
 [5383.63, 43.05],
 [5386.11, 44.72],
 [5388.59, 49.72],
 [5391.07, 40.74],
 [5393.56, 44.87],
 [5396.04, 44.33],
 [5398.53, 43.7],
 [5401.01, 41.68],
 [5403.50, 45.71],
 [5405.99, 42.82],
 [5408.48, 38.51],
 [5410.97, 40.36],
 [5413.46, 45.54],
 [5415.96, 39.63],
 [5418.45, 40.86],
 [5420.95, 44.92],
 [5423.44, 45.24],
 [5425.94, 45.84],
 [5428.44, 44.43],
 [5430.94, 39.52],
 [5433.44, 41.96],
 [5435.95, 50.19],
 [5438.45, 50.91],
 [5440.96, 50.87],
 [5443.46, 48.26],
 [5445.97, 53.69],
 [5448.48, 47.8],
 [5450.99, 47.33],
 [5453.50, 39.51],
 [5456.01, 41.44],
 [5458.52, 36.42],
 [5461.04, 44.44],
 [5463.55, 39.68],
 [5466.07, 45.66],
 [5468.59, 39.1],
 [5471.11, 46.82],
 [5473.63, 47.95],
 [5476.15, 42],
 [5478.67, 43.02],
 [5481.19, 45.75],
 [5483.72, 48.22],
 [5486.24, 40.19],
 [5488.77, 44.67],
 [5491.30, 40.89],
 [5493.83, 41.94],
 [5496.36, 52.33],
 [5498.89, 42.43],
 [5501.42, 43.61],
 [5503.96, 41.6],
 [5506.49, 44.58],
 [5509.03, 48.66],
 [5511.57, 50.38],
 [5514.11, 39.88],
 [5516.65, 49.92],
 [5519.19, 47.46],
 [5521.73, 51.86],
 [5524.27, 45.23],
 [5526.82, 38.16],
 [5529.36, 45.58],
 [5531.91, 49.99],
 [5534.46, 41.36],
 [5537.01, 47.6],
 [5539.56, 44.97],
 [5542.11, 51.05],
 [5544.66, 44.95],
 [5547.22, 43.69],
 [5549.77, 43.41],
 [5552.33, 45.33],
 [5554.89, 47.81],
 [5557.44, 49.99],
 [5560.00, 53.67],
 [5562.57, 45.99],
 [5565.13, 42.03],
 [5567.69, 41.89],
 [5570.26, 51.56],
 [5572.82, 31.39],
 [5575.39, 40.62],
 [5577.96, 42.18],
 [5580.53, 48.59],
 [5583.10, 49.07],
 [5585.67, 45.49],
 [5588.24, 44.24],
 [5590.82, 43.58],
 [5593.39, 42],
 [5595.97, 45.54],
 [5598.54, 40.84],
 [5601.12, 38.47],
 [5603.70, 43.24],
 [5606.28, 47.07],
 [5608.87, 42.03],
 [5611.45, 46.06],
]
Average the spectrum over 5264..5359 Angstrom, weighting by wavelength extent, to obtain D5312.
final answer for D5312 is 44.3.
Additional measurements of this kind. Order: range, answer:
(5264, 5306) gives 44.3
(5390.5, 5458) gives 44.4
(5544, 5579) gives 44.6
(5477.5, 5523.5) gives 45.4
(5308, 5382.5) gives 45.3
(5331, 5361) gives 45.4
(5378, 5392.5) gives 45.3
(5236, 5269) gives 43.4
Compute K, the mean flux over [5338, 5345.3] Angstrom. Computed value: 40.1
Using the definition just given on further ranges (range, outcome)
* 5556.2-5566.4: 47.9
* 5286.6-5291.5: 48.3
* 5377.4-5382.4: 47.3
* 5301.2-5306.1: 53.7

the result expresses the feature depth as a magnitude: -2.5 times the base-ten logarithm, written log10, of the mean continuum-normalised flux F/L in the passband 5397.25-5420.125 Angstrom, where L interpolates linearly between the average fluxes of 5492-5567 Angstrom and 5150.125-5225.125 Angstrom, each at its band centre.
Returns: 0.07 mag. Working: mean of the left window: 42.7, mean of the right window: 46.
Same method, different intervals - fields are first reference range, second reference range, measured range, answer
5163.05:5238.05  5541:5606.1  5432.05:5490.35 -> -0.02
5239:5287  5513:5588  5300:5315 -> -0.07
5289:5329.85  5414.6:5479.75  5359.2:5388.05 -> -0.04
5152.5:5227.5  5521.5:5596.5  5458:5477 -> 0.04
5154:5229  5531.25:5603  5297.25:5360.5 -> -0.03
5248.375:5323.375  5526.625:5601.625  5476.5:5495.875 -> 0.02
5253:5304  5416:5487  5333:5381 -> -0.04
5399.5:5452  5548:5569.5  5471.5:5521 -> 0.01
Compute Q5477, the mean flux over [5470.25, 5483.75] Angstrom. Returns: 45.4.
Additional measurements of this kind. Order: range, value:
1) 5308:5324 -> 42.9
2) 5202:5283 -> 43.7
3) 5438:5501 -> 44.8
